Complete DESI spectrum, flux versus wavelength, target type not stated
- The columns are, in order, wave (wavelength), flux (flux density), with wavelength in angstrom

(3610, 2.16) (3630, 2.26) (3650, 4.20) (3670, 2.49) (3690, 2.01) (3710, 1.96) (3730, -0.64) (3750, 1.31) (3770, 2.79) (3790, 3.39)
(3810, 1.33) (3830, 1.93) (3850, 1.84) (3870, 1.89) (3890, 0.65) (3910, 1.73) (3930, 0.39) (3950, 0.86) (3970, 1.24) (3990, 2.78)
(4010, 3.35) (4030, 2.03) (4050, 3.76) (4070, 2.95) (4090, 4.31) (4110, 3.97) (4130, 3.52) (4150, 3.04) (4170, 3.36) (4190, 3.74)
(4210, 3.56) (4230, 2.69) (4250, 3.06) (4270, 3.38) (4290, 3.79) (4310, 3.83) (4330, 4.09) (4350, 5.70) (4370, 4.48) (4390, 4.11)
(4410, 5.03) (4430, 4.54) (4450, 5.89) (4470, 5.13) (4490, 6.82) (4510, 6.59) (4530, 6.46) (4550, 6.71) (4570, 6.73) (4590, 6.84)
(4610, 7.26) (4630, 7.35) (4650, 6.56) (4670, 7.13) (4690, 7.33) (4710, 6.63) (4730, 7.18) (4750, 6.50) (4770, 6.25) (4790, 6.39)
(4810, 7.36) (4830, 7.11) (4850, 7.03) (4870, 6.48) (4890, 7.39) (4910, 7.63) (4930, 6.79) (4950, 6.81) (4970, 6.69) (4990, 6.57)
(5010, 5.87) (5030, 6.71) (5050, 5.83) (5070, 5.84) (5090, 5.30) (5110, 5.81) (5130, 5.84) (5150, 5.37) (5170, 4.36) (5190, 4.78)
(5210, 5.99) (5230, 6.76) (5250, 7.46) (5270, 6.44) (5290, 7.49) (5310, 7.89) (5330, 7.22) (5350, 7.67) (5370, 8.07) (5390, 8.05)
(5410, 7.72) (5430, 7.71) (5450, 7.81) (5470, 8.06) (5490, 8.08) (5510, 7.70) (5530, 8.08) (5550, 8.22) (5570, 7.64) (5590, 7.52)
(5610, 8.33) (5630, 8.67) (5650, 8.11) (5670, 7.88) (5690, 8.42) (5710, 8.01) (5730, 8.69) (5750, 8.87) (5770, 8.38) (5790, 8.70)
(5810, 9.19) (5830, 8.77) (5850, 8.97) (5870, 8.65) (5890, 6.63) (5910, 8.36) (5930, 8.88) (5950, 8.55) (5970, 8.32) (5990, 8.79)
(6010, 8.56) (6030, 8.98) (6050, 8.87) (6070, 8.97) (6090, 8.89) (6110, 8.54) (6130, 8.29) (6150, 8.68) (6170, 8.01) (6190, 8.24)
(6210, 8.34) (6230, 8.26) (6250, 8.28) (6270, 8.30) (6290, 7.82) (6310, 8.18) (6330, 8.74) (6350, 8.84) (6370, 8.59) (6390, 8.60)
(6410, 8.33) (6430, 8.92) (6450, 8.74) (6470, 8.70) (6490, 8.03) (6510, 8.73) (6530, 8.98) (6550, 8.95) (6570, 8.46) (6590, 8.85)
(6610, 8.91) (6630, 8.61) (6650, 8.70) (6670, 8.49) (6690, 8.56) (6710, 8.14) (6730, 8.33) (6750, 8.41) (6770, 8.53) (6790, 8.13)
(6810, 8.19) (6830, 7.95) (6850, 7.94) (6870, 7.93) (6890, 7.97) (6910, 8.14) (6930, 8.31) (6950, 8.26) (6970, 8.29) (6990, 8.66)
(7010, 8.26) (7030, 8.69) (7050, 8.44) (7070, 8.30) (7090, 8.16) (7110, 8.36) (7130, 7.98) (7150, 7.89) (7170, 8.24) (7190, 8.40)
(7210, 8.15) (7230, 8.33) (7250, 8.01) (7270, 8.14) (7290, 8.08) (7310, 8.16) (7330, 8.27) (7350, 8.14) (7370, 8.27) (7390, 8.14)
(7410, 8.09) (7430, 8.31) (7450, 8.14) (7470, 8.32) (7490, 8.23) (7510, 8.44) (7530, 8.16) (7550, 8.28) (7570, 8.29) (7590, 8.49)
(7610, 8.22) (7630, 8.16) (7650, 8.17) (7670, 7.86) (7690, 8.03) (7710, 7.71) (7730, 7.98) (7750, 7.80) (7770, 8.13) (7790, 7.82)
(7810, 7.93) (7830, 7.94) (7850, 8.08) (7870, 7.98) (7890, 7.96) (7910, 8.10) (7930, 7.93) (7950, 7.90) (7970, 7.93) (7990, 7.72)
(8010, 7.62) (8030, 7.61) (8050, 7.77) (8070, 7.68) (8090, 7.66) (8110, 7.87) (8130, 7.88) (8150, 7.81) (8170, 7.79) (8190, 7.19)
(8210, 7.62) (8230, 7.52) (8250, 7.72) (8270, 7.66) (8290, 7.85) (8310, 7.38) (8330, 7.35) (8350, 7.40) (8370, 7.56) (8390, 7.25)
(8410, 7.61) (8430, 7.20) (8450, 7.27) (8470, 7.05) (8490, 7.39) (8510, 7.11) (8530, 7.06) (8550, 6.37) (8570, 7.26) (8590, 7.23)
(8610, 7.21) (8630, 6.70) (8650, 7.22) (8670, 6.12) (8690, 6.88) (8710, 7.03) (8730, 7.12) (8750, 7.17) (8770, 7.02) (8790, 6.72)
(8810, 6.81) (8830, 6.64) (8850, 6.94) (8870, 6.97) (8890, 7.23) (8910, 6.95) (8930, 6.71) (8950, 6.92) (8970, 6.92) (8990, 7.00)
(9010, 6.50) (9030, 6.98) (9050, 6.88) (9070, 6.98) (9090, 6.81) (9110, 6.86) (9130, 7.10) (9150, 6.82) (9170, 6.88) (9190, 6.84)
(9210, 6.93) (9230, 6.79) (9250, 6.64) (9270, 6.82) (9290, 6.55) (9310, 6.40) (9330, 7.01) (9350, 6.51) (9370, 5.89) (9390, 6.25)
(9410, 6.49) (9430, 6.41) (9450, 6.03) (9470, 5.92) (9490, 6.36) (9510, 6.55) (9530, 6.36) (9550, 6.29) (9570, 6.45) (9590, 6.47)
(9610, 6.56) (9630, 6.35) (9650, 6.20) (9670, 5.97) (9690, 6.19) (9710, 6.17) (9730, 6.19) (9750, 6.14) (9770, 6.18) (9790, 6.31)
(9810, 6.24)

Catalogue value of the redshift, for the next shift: 0.000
